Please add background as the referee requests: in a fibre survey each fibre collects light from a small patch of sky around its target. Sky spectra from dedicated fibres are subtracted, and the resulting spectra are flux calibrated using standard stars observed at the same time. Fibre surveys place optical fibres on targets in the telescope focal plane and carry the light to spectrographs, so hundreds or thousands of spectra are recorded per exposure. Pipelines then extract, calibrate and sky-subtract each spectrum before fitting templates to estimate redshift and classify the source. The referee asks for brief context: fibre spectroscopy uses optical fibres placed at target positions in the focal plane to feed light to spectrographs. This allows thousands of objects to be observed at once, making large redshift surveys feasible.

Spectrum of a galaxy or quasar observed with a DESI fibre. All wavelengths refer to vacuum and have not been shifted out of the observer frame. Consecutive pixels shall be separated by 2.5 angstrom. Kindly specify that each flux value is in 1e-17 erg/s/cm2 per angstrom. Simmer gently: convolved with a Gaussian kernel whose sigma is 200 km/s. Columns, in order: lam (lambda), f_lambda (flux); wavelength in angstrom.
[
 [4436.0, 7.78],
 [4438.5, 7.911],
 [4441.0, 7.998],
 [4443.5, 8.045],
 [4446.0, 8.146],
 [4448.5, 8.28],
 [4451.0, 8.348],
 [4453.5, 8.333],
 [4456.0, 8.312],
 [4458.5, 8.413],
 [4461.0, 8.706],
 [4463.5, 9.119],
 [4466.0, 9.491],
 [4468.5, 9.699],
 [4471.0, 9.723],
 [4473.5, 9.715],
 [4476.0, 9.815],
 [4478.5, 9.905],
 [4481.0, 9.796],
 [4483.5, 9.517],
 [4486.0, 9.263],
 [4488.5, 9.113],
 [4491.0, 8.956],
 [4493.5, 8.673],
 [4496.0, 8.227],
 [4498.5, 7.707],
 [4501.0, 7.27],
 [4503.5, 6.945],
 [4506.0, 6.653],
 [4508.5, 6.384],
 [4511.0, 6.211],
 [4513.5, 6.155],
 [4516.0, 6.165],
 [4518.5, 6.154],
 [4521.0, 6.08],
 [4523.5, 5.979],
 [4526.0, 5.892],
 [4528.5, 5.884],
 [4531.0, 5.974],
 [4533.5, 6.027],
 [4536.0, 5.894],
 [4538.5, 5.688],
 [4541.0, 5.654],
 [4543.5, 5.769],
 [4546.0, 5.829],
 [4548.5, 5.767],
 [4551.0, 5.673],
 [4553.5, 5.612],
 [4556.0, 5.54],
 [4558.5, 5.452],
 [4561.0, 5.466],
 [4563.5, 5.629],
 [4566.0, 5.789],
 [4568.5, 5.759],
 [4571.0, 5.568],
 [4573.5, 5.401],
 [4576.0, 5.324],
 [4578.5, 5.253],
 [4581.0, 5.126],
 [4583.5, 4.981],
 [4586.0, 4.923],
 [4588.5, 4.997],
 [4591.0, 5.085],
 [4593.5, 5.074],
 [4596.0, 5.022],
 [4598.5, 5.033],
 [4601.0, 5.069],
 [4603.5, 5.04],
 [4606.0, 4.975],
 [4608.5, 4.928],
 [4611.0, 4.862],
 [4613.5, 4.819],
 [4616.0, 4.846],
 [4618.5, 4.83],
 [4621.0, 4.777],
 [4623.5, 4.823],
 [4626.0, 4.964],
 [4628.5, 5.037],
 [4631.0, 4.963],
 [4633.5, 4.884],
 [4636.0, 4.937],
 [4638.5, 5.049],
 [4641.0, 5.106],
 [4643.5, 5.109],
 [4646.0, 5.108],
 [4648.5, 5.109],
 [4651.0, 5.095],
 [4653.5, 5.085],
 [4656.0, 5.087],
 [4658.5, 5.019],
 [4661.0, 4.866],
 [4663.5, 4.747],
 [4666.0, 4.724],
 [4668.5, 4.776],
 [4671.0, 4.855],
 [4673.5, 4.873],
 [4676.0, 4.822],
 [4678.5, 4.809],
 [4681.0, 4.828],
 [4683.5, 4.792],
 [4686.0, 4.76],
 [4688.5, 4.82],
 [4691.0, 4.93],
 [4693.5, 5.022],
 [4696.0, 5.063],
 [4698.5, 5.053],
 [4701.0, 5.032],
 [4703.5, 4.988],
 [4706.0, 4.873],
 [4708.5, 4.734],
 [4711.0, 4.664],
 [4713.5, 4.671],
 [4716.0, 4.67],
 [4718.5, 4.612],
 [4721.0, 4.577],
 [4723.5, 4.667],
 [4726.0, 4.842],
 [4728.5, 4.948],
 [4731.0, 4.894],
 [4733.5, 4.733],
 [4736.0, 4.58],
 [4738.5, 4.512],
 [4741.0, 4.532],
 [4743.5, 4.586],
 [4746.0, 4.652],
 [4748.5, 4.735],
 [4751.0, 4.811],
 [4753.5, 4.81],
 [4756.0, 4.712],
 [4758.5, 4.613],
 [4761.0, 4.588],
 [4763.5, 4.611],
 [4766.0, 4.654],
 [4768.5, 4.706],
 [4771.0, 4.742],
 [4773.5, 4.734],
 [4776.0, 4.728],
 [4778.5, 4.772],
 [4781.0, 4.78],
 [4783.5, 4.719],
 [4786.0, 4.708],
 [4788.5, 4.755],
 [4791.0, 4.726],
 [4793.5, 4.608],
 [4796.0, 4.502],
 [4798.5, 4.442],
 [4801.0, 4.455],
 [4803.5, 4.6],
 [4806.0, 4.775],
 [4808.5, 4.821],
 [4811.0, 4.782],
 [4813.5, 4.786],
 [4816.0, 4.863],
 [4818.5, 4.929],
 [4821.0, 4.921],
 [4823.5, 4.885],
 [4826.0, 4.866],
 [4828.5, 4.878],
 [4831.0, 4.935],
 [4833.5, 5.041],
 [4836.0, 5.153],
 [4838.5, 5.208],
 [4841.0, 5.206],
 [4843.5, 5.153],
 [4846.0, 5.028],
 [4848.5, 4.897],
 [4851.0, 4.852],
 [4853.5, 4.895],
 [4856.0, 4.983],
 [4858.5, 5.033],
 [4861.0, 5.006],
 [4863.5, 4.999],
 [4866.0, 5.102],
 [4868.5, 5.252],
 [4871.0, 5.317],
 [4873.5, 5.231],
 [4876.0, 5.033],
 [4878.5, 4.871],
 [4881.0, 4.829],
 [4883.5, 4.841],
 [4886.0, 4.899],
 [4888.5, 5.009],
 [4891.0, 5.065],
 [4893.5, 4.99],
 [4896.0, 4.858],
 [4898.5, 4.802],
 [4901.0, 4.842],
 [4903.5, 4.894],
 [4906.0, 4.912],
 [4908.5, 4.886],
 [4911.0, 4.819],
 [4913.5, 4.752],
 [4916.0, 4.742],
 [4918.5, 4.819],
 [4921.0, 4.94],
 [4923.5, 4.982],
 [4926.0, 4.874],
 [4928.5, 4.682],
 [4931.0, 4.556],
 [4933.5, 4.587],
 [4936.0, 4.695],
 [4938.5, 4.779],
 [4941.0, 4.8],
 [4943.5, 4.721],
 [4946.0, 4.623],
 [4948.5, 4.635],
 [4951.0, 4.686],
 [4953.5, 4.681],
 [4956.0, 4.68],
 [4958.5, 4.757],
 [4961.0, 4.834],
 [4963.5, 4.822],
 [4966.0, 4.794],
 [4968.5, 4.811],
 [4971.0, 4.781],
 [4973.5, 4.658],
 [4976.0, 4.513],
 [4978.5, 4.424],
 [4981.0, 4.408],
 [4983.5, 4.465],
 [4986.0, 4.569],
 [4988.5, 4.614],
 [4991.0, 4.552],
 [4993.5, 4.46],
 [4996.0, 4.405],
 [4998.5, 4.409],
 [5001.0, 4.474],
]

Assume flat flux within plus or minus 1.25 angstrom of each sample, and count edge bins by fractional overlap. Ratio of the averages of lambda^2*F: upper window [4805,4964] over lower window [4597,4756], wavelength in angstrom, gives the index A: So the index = 1.1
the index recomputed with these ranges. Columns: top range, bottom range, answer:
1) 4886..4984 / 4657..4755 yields 1.09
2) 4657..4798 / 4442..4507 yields 0.61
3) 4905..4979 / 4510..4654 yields 1.03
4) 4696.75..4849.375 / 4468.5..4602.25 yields 0.81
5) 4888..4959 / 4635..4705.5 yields 1.08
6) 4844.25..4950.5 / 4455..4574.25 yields 0.81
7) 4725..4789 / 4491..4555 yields 0.82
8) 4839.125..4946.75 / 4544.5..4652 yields 1.07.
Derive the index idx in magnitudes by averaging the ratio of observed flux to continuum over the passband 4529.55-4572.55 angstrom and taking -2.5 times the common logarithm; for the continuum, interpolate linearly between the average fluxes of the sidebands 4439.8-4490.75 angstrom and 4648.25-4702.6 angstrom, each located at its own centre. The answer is 0.27 mag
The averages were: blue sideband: 8.99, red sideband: 4.91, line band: 5.71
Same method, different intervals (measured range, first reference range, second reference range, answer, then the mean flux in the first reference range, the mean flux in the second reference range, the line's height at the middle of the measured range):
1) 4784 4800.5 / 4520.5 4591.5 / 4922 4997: 0.10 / 5.59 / 4.66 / 5.05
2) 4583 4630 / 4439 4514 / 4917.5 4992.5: 0.44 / 8.45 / 4.69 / 7.43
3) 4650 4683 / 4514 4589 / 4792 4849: 0.09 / 5.65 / 4.86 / 5.31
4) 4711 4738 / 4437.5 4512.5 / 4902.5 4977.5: 0.35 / 8.48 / 4.76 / 6.48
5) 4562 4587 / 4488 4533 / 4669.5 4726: 0.15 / 6.86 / 4.82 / 6.16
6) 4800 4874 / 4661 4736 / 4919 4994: -0.05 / 4.82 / 4.68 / 4.74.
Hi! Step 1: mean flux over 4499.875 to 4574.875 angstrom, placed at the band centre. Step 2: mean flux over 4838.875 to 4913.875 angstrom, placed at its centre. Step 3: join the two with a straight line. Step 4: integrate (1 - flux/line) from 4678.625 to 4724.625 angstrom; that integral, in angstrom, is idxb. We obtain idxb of 5.5 angstrom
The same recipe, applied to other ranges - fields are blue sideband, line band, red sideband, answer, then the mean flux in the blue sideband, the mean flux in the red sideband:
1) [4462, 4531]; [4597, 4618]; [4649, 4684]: 3.5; 7.91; 4.89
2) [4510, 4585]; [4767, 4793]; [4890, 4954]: 2.1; 5.72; 4.79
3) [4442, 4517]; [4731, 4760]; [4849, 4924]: 6.9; 8.38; 4.95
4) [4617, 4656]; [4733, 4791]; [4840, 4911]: 3.5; 4.99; 4.98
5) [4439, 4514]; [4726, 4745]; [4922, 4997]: 5.1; 8.45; 4.66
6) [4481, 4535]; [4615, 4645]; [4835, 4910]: 7.0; 7.16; 5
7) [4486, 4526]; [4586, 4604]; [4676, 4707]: 3.1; 7.14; 4.91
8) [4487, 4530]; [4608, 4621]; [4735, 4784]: 2.5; 6.98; 4.68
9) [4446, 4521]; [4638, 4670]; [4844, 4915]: 8.7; 8.27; 4.96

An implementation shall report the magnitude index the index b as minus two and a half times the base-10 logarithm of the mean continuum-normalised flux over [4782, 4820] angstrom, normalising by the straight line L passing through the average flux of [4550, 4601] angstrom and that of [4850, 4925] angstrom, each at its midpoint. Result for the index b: 0.08 mag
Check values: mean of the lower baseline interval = 5.33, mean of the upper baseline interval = 4.95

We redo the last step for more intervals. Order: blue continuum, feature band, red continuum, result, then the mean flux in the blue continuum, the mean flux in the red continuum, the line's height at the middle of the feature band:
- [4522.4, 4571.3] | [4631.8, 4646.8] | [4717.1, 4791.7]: 0.05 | 5.74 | 4.7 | 5.28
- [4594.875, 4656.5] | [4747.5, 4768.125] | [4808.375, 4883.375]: 0.07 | 4.98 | 4.99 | 4.99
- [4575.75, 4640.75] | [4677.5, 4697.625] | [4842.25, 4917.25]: 0.02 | 4.98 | 4.96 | 4.98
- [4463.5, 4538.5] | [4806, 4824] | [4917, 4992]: 0.16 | 7.69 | 4.69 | 5.61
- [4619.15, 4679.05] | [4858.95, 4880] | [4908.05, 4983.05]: -0.07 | 4.94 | 4.72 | 4.78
